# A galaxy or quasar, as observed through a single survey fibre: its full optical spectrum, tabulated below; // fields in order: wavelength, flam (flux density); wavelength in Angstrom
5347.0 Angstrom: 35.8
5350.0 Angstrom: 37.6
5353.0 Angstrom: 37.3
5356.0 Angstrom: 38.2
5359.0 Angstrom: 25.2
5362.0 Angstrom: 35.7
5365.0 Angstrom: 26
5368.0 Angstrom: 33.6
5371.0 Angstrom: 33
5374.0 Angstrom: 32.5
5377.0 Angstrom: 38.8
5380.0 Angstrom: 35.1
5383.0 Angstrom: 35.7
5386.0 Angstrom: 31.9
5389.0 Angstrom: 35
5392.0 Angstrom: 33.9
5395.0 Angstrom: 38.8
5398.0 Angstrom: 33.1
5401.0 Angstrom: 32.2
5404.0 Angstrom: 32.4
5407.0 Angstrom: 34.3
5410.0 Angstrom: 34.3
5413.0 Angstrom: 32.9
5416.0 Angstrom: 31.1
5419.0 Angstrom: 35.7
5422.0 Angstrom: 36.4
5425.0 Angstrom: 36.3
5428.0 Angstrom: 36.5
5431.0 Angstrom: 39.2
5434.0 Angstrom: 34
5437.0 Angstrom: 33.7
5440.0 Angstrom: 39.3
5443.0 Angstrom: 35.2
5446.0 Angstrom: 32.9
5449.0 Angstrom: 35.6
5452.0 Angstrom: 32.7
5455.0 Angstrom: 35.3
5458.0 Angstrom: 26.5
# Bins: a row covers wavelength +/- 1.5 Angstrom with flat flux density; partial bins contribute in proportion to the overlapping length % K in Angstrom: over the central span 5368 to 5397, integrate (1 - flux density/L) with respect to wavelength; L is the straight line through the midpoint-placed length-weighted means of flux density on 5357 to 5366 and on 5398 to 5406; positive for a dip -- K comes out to -3.44 Angstrom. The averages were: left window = 29.6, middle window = 34.9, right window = 32.6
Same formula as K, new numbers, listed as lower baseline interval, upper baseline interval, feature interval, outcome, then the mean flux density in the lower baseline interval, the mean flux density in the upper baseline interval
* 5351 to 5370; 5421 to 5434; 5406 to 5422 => 0.92 Angstrom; 32.8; 36.8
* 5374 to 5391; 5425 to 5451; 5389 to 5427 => 1.10 Angstrom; 35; 35.8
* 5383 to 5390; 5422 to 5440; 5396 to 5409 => 0.53 Angstrom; 33.8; 36.3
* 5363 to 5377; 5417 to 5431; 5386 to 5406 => 0.09 Angstrom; 32.2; 36.4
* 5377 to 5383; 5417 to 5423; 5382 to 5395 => 0.52 Angstrom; 36.2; 35.6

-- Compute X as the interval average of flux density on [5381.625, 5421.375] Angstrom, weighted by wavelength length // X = 34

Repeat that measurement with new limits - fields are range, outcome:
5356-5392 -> 33.2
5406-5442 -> 35.3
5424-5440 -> 36.2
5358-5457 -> 34.2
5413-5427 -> 34.7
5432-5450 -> 35.2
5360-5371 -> 31.6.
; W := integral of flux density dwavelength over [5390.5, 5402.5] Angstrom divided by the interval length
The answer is 34.5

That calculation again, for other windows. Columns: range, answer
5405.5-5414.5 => 33.8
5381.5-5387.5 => 33.8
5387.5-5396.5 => 35.9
